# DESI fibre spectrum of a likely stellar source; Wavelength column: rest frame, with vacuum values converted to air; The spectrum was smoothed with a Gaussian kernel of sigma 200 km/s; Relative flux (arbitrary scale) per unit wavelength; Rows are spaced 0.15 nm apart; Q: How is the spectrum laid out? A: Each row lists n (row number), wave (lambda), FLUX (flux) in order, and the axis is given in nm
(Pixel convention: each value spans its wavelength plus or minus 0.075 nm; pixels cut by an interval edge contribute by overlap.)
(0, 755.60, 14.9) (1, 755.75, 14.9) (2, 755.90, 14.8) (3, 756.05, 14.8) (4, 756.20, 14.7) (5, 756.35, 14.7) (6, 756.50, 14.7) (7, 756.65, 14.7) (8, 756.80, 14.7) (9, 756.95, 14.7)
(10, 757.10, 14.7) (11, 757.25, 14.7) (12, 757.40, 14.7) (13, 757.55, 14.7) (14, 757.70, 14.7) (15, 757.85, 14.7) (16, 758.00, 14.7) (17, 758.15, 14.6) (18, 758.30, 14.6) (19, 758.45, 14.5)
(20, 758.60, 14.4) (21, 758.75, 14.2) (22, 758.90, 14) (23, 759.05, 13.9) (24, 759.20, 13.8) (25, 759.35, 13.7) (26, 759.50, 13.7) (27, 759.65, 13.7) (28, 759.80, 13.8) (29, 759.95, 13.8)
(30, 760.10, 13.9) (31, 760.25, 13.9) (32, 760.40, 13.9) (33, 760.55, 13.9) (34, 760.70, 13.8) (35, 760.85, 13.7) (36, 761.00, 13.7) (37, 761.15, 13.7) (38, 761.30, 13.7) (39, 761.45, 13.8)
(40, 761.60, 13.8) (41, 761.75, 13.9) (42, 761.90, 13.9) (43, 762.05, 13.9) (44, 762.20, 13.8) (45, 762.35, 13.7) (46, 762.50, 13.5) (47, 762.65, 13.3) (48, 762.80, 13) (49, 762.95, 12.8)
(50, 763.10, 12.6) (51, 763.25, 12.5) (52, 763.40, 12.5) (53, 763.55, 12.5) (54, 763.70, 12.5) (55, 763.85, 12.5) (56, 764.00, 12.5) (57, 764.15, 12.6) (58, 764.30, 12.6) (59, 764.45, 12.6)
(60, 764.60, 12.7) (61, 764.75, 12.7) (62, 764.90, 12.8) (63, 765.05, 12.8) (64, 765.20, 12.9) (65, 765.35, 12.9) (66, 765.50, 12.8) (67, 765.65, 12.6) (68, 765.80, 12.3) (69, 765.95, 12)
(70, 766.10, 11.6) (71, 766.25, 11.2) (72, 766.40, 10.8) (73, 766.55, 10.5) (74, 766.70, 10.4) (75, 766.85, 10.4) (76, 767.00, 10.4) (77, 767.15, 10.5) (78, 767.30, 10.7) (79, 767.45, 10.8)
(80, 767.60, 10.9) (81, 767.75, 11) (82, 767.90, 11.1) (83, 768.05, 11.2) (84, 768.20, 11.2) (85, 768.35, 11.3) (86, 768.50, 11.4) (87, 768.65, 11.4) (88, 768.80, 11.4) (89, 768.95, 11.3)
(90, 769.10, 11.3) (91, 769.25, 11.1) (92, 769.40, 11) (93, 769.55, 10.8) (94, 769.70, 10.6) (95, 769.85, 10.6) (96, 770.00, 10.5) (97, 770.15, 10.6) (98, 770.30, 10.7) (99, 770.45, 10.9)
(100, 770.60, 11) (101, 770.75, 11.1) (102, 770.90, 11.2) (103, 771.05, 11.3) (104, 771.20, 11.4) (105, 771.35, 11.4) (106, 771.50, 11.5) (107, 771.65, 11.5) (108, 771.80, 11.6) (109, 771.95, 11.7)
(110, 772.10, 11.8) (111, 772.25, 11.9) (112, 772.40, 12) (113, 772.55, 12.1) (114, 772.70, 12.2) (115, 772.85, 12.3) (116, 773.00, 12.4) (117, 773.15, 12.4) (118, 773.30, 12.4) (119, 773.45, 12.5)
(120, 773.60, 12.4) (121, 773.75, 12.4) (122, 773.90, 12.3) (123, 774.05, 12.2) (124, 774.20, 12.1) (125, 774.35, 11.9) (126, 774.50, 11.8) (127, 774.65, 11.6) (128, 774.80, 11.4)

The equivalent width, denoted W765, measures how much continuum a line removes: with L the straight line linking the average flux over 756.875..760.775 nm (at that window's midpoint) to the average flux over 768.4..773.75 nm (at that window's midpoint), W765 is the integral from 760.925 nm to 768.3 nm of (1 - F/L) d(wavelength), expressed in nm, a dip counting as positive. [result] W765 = 0.34 nm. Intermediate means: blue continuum 14.2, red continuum 11.5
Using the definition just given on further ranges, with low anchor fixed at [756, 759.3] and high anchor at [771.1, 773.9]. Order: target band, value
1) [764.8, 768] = 0.38 nm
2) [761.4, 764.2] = 0.11 nm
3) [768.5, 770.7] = 0.27 nm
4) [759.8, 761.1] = 0.02 nm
